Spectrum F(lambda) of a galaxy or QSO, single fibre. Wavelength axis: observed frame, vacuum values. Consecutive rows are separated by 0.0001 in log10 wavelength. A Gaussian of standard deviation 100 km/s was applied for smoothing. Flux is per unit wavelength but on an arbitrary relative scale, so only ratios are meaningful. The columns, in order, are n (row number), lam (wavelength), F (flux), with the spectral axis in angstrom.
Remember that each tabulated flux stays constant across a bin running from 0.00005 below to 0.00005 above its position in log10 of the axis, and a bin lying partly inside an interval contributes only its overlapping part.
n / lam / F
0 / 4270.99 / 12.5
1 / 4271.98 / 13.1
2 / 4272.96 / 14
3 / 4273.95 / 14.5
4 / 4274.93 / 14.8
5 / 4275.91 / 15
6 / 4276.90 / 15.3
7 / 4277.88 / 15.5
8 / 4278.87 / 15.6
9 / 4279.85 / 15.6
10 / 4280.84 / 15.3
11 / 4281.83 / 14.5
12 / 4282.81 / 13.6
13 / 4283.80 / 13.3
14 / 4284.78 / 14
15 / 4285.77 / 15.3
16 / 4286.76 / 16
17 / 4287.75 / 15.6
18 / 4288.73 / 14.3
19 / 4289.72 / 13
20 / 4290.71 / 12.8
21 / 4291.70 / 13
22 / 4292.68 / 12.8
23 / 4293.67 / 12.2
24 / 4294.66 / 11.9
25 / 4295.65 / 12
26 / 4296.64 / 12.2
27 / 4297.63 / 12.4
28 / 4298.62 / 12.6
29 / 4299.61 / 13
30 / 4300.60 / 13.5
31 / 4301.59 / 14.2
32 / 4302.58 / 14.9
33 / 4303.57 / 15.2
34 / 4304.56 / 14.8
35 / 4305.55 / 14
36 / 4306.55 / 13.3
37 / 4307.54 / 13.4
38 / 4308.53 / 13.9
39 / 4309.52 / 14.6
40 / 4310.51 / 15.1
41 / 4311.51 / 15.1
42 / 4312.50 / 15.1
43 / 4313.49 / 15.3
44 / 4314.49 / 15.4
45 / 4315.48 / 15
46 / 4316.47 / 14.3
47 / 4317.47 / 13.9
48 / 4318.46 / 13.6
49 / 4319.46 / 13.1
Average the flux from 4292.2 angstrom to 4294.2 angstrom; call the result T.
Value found 12.5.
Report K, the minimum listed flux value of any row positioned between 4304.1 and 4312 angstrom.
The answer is 13.3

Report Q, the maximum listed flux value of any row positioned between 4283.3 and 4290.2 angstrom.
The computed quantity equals 16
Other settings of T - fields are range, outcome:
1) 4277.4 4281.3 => 15.5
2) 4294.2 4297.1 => 12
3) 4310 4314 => 15.1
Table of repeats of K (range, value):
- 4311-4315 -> 15.1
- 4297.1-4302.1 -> 12.4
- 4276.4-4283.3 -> 13.6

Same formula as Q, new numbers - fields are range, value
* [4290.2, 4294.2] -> 13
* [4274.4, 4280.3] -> 15.6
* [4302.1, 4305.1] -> 15.2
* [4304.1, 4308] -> 14.8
